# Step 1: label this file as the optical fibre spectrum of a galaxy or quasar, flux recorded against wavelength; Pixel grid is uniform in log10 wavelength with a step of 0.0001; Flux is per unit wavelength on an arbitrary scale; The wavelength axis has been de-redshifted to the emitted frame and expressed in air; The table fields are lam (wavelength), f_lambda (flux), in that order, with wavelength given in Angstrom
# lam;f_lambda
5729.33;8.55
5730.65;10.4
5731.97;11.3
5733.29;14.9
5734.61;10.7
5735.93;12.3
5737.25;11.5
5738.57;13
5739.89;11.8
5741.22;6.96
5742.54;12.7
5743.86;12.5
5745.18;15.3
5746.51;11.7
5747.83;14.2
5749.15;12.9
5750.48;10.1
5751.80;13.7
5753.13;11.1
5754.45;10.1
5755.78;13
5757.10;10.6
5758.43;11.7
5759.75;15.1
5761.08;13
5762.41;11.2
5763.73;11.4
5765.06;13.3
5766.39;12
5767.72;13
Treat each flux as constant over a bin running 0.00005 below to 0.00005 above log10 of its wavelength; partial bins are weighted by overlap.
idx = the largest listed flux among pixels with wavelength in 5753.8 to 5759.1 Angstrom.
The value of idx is 13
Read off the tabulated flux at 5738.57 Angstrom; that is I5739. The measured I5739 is 13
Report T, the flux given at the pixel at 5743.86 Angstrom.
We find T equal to 12.5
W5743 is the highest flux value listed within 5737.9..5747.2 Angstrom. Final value 15.3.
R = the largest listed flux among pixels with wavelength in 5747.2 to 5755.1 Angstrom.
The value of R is 14.2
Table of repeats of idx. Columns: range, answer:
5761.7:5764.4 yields 11.4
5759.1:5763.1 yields 15.1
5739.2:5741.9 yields 11.8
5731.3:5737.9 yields 14.9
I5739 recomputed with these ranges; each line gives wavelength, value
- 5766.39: 12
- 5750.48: 10.1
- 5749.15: 12.9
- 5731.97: 11.3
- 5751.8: 13.7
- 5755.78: 13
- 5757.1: 10.6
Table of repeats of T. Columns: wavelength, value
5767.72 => 13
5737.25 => 11.5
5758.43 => 11.7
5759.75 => 15.1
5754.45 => 10.1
